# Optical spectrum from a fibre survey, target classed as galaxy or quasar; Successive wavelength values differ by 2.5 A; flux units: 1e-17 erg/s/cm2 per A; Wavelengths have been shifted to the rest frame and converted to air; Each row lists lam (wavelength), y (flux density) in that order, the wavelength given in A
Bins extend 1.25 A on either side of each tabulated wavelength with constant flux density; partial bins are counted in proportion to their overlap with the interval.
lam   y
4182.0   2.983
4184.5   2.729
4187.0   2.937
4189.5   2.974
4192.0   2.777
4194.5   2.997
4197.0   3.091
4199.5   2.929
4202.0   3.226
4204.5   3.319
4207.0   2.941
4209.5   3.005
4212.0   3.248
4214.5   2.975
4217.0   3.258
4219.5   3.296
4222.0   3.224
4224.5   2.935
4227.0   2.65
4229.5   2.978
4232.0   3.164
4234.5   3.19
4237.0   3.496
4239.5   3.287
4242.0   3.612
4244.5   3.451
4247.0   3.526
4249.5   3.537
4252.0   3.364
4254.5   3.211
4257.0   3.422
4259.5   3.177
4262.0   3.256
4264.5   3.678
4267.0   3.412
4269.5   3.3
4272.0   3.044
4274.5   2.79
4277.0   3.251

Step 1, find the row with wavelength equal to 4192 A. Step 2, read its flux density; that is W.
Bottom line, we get 2.777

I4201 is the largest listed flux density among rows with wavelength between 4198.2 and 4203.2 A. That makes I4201 3.226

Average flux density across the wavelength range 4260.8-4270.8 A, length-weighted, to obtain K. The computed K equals 3.41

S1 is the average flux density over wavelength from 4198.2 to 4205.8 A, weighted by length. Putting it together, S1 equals 3.16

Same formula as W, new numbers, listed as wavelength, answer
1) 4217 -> 3.258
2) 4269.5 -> 3.3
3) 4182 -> 2.983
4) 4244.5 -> 3.451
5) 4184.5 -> 2.729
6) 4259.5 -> 3.177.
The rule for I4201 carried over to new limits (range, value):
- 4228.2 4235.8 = 3.19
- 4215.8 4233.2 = 3.296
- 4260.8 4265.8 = 3.678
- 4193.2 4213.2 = 3.319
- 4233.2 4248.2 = 3.612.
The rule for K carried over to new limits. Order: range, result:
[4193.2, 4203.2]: 3.06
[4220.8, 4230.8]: 2.95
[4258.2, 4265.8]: 3.37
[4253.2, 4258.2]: 3.32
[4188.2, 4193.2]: 2.88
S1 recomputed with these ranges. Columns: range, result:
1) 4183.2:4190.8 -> 2.88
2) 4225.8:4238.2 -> 3.1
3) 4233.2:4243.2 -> 3.39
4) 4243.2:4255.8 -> 3.42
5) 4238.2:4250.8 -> 3.48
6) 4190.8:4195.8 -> 2.89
